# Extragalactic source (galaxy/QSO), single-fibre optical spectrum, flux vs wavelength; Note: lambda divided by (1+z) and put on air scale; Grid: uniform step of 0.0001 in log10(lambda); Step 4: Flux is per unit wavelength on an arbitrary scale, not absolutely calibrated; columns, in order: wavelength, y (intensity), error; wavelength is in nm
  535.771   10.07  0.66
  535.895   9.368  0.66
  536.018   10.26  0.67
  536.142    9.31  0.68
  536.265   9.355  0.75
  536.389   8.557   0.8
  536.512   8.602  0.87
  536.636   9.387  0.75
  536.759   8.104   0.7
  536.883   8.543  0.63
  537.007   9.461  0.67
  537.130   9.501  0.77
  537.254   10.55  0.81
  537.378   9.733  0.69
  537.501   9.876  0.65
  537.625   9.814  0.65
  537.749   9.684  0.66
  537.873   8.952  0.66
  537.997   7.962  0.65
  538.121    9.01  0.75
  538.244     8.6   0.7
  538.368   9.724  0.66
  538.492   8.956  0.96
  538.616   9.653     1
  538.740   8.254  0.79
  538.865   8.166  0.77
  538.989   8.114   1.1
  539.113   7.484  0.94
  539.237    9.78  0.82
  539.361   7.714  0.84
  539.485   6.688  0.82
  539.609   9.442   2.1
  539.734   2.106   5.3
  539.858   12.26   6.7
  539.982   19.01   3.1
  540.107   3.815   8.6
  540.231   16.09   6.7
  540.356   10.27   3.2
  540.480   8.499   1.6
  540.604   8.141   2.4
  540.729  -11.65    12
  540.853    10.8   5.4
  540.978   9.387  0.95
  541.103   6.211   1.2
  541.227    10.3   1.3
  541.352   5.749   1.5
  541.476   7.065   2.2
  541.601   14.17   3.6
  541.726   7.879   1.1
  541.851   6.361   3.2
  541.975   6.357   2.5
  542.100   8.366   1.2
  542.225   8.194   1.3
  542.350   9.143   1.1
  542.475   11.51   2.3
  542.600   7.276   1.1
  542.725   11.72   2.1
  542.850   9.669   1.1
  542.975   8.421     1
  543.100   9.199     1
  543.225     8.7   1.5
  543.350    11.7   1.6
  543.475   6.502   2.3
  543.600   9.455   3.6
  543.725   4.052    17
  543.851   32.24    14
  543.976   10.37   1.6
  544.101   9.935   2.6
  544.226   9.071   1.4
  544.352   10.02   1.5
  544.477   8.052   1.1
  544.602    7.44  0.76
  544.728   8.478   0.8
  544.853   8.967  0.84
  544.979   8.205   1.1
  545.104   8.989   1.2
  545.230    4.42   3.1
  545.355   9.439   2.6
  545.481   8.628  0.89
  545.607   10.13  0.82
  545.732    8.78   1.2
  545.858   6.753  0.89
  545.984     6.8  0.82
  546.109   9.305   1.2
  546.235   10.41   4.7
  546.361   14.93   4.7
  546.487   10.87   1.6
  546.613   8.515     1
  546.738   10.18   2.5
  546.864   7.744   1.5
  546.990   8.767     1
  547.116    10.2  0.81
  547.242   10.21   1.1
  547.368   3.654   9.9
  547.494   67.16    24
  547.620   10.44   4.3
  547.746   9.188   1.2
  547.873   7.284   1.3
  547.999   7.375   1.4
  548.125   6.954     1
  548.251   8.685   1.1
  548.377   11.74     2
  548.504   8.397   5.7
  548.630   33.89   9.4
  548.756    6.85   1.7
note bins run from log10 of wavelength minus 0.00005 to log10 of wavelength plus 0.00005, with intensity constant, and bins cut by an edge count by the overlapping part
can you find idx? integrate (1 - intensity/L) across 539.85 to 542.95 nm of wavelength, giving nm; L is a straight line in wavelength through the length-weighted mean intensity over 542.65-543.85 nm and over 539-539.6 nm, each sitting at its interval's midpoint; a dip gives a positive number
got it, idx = 0.16 nm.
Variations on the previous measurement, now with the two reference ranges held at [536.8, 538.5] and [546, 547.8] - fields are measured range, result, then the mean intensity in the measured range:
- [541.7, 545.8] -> 0.93 nm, 9.33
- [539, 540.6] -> 0.15 nm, 9.35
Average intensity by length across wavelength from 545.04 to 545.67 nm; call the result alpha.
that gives 8.33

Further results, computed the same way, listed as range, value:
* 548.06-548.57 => 9.1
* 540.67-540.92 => -0.11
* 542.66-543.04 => 9.91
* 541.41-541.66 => 10.5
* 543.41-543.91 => 12.9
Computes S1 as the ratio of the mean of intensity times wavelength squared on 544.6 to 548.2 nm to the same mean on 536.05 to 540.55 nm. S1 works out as 1.2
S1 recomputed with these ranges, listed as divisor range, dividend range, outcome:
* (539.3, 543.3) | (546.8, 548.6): 1.59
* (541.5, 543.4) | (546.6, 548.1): 1.49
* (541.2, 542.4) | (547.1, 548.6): 1.72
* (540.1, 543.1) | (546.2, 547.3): 1.27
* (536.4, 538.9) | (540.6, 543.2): 0.87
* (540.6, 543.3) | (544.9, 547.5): 1.34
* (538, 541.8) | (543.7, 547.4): 1.17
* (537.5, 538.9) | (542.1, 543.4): 1.07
